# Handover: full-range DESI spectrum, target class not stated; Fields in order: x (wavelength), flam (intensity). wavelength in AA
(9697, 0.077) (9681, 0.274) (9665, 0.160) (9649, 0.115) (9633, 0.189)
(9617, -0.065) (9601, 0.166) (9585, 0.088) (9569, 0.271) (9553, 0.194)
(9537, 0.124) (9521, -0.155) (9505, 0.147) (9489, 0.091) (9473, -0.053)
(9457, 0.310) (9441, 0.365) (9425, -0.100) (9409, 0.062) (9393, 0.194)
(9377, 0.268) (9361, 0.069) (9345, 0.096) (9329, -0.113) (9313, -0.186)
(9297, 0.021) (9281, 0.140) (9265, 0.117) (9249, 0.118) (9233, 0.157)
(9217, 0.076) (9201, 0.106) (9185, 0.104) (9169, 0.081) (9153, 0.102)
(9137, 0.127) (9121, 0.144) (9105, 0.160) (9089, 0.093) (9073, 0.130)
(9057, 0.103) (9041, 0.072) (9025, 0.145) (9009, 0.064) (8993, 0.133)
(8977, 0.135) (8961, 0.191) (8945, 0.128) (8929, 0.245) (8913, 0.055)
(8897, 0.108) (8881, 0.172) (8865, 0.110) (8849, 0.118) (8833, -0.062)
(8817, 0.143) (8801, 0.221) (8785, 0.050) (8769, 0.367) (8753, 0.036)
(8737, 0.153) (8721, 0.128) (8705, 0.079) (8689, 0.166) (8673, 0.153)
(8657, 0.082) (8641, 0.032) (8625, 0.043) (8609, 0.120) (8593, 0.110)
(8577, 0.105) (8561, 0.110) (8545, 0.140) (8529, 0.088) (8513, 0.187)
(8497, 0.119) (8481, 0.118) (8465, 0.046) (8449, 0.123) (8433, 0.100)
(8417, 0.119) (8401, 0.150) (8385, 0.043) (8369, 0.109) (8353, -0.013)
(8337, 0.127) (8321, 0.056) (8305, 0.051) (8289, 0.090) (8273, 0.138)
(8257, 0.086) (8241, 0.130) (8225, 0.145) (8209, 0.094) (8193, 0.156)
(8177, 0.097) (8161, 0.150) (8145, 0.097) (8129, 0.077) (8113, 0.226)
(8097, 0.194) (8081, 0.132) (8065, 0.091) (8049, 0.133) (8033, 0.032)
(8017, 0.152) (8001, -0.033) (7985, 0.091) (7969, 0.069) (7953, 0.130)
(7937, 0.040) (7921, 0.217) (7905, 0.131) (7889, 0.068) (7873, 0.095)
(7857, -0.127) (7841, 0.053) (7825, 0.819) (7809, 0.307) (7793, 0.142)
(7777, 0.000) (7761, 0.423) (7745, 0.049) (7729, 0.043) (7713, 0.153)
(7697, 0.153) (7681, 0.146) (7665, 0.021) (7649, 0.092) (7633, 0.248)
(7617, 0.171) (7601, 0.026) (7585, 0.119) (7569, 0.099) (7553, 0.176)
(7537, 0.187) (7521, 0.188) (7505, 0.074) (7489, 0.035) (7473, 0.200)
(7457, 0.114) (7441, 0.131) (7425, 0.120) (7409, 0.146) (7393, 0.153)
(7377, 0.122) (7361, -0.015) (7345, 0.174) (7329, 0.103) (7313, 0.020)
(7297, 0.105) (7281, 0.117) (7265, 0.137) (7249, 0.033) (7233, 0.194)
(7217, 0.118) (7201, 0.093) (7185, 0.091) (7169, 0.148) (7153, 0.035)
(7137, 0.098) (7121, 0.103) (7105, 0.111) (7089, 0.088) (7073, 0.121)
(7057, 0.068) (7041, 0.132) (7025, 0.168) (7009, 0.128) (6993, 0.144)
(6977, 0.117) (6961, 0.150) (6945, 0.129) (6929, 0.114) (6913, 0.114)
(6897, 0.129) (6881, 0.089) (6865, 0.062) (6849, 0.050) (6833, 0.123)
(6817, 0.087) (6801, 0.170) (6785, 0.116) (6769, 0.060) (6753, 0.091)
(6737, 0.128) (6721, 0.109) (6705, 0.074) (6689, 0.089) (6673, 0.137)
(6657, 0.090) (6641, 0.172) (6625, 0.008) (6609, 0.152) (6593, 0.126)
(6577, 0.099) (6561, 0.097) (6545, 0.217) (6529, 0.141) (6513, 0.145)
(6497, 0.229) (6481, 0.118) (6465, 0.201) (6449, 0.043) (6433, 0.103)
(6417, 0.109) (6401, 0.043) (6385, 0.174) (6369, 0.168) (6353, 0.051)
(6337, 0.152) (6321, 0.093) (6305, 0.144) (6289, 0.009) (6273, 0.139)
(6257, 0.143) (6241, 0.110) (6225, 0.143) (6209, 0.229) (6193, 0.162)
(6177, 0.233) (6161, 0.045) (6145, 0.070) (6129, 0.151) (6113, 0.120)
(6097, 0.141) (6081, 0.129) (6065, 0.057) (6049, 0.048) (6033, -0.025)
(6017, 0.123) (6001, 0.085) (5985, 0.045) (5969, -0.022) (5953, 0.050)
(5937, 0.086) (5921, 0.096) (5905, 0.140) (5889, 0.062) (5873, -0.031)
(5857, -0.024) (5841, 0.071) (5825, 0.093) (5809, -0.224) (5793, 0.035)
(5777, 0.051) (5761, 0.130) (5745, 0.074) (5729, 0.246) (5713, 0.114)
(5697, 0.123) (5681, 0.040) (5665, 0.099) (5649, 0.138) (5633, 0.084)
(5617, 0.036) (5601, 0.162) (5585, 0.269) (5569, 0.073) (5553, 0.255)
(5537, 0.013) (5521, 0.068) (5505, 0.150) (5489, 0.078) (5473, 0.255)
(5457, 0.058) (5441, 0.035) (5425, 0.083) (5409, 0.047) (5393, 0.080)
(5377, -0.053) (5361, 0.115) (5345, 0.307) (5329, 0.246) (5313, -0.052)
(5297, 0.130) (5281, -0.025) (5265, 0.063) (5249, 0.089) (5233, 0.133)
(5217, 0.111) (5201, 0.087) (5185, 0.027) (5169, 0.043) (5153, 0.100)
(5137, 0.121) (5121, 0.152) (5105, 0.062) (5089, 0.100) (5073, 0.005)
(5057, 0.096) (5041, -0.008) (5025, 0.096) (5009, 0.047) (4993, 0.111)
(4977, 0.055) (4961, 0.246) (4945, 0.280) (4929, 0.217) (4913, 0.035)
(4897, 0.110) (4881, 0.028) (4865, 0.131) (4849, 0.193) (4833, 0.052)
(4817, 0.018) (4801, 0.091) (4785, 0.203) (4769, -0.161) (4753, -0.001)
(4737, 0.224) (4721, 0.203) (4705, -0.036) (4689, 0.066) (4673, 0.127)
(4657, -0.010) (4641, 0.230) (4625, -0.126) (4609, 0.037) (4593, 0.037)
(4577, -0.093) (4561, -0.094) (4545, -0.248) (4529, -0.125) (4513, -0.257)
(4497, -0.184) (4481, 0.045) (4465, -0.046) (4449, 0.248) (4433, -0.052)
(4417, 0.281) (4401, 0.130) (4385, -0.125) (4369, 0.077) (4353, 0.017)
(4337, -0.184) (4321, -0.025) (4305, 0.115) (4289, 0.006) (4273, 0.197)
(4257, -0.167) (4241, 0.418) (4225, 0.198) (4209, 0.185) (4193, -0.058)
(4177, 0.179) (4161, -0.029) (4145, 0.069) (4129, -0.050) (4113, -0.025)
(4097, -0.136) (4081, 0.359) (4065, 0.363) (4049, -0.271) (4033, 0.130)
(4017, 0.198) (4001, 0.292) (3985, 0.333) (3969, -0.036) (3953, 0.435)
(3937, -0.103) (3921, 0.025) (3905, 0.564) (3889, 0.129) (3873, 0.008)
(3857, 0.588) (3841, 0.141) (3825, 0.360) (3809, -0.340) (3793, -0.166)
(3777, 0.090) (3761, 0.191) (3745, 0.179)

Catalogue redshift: 1.10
